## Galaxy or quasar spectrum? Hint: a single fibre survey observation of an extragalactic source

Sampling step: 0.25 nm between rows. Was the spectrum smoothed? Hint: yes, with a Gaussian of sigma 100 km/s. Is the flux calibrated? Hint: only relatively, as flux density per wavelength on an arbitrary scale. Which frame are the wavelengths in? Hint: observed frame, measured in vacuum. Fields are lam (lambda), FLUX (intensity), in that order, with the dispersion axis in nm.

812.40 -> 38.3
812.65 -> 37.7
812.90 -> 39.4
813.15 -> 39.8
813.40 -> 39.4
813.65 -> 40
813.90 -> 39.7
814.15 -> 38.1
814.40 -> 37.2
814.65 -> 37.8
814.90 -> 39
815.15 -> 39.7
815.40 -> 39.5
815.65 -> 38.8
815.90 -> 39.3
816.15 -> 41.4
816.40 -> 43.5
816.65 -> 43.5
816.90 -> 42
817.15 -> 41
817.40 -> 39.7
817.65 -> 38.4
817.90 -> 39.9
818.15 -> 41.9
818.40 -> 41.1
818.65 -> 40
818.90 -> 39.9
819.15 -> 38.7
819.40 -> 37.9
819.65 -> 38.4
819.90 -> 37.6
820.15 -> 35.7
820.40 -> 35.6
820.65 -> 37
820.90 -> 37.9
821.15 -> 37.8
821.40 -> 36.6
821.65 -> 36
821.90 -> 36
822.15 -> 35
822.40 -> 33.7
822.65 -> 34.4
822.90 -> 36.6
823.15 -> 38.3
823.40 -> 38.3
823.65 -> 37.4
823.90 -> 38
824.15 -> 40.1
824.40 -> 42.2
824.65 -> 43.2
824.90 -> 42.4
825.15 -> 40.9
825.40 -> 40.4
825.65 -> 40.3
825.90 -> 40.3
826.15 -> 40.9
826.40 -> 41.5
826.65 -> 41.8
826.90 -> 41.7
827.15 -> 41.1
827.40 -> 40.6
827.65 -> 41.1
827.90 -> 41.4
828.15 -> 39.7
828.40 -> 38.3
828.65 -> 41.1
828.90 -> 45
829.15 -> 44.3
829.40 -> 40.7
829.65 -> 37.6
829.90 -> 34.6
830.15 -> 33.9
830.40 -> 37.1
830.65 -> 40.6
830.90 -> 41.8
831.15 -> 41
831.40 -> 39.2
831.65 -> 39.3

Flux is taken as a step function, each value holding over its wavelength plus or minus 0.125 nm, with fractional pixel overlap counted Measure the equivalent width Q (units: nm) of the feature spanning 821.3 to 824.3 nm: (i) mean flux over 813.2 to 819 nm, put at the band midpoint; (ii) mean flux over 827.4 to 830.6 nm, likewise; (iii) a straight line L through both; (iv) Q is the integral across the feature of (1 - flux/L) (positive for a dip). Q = 0.23 nm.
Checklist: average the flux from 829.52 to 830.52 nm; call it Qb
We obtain 35.8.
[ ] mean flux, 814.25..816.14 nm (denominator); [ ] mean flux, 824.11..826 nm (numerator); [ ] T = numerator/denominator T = 1.1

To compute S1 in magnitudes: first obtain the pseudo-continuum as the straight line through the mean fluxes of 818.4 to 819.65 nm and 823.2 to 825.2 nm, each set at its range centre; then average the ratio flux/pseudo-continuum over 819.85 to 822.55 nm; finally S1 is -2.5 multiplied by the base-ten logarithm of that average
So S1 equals 0.10 mag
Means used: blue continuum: 39.2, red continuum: 40.2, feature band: 36.2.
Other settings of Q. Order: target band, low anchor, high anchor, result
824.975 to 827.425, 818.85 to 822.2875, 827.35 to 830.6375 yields -0.138 nm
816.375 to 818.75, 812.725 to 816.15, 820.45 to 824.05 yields -0.179 nm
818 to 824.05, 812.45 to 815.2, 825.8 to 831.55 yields 0.306 nm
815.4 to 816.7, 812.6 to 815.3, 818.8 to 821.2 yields -0.085 nm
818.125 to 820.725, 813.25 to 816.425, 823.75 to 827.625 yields 0.106 nm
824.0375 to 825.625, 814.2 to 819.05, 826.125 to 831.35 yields -0.049 nm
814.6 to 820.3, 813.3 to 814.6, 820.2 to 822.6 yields -0.340 nm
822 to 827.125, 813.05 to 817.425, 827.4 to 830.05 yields 0.106 nm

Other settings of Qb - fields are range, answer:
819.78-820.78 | 36.5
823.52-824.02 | 37.7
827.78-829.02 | 41.1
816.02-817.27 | 42.3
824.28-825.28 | 42.2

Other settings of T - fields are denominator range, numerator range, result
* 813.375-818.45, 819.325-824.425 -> 0.93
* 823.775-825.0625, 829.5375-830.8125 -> 0.90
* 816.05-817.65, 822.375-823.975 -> 0.89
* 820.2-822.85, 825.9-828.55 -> 1.13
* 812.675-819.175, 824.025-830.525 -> 1.01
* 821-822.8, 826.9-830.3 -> 1.12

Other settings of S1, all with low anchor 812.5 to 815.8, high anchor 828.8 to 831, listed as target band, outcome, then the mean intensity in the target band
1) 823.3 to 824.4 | 0.01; 38.9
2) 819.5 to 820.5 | 0.06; 36.9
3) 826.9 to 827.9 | -0.05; 41.1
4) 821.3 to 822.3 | 0.10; 35.8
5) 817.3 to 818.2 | -0.02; 39.8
